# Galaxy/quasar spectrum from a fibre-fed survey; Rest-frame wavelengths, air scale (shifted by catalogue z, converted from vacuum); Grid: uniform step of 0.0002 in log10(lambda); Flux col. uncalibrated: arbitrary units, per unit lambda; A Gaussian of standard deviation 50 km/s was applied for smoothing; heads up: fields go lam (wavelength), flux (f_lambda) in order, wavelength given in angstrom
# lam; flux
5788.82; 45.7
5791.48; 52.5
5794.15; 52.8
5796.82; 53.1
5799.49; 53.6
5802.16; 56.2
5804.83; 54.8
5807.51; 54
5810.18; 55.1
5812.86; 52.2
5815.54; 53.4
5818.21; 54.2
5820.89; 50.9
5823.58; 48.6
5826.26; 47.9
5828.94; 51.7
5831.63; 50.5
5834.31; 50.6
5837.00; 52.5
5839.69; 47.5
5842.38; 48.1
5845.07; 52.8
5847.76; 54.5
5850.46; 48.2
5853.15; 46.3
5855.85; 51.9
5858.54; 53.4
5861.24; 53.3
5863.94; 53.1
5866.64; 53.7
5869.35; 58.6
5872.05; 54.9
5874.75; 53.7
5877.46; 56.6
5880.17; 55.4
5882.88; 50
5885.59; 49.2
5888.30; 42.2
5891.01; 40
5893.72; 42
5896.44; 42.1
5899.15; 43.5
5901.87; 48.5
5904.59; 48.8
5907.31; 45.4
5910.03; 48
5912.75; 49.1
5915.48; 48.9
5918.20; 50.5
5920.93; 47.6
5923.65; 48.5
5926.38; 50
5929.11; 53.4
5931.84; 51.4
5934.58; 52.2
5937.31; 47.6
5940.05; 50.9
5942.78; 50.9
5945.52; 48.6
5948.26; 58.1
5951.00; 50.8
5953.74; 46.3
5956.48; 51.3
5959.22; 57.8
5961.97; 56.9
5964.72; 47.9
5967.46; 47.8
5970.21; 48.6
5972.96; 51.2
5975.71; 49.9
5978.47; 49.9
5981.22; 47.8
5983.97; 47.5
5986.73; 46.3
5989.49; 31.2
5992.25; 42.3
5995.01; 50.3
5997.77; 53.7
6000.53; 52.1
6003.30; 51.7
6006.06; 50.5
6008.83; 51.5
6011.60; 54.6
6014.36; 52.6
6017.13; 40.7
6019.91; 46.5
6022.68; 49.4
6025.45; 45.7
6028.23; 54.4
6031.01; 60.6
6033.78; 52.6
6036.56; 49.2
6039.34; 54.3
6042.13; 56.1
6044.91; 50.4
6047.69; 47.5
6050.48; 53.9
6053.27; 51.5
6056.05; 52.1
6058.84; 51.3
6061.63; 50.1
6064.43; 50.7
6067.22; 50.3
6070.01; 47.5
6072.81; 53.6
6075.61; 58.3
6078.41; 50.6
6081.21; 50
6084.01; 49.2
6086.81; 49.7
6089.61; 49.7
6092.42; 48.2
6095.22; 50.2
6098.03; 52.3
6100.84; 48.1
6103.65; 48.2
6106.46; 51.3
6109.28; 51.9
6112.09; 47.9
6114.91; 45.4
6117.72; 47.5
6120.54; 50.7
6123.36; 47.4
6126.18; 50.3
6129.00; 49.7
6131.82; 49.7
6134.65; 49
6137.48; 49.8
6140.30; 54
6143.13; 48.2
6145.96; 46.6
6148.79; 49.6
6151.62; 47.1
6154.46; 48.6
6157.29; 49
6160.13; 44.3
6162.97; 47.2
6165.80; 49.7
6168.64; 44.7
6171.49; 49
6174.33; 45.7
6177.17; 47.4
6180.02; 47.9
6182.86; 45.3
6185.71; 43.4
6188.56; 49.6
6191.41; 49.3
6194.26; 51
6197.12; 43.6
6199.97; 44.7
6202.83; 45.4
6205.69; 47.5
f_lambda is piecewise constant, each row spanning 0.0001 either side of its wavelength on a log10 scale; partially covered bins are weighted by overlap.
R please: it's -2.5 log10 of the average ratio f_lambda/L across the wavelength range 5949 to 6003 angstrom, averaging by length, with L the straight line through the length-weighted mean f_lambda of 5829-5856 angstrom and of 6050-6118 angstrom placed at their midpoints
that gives 0.03 mag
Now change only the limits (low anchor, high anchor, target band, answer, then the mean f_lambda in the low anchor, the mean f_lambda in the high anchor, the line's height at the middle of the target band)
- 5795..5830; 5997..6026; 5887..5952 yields 0.064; 52.8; 50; 51.2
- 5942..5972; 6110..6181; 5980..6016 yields 0.046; 51.4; 48.3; 50.7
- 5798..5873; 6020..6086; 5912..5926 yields 0.064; 52.2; 51.6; 52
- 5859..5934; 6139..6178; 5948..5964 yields -0.079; 49.6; 47.9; 49.2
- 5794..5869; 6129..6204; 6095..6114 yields -0.029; 52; 47.7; 48.5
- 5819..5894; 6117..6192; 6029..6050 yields -0.082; 50.8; 48.2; 49.2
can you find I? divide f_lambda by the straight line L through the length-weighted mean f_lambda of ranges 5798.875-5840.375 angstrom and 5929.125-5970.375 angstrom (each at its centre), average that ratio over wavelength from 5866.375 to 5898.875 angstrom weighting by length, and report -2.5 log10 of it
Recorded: 0.05 mag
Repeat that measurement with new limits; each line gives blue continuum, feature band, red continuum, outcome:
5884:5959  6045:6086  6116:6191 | -0.062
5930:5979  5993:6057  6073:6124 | -0.017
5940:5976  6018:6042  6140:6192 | -0.034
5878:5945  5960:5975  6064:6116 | -0.041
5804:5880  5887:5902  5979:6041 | 0.203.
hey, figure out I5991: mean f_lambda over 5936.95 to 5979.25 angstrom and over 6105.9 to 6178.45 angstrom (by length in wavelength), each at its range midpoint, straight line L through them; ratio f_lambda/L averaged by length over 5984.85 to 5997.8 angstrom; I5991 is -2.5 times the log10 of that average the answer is 0.15 mag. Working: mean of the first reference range 51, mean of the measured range 43.9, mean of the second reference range 48.5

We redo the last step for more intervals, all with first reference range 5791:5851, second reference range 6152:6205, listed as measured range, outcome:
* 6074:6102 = -0.05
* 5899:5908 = 0.09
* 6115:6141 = -0.04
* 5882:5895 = 0.15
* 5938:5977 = -0.02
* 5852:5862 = 0.01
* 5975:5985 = 0.02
